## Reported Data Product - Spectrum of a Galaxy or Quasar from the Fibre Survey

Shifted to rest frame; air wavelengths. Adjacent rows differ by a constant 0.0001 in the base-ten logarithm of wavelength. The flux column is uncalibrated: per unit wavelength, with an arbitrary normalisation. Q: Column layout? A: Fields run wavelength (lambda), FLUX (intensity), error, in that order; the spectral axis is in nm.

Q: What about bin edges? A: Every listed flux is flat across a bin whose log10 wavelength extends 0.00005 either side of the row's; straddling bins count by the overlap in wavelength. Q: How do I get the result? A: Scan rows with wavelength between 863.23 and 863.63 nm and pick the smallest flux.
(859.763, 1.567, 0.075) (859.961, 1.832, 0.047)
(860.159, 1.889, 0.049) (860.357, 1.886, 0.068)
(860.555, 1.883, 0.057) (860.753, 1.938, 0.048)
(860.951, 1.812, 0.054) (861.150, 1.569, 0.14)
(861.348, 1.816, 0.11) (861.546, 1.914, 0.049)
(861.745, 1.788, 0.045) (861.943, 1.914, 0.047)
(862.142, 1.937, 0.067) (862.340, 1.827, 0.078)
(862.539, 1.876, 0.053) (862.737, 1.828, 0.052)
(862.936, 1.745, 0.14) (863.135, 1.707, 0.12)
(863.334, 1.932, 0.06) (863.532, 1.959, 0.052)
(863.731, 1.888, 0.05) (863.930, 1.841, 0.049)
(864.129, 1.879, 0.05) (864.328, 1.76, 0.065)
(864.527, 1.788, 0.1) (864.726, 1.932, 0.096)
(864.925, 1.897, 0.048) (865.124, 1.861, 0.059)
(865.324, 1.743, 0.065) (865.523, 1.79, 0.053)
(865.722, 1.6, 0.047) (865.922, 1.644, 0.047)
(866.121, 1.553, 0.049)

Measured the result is 1.932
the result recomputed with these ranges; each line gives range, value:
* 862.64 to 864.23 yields 1.707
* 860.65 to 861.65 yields 1.569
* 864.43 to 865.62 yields 1.743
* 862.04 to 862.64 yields 1.827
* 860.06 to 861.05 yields 1.812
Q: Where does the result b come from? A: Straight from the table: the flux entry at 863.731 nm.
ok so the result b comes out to 1.888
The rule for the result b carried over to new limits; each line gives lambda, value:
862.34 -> 1.827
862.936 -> 1.745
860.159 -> 1.889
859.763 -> 1.567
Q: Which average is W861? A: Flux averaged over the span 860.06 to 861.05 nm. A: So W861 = 1.88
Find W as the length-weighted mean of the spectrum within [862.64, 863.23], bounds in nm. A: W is 1.76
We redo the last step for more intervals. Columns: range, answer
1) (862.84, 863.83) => 1.85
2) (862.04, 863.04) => 1.84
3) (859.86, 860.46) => 1.87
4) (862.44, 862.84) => 1.85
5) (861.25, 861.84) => 1.84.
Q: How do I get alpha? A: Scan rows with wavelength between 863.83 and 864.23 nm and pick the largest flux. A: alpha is 1.879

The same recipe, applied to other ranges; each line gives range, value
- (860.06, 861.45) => 1.938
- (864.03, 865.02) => 1.932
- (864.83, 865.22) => 1.897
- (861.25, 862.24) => 1.937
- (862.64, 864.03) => 1.959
